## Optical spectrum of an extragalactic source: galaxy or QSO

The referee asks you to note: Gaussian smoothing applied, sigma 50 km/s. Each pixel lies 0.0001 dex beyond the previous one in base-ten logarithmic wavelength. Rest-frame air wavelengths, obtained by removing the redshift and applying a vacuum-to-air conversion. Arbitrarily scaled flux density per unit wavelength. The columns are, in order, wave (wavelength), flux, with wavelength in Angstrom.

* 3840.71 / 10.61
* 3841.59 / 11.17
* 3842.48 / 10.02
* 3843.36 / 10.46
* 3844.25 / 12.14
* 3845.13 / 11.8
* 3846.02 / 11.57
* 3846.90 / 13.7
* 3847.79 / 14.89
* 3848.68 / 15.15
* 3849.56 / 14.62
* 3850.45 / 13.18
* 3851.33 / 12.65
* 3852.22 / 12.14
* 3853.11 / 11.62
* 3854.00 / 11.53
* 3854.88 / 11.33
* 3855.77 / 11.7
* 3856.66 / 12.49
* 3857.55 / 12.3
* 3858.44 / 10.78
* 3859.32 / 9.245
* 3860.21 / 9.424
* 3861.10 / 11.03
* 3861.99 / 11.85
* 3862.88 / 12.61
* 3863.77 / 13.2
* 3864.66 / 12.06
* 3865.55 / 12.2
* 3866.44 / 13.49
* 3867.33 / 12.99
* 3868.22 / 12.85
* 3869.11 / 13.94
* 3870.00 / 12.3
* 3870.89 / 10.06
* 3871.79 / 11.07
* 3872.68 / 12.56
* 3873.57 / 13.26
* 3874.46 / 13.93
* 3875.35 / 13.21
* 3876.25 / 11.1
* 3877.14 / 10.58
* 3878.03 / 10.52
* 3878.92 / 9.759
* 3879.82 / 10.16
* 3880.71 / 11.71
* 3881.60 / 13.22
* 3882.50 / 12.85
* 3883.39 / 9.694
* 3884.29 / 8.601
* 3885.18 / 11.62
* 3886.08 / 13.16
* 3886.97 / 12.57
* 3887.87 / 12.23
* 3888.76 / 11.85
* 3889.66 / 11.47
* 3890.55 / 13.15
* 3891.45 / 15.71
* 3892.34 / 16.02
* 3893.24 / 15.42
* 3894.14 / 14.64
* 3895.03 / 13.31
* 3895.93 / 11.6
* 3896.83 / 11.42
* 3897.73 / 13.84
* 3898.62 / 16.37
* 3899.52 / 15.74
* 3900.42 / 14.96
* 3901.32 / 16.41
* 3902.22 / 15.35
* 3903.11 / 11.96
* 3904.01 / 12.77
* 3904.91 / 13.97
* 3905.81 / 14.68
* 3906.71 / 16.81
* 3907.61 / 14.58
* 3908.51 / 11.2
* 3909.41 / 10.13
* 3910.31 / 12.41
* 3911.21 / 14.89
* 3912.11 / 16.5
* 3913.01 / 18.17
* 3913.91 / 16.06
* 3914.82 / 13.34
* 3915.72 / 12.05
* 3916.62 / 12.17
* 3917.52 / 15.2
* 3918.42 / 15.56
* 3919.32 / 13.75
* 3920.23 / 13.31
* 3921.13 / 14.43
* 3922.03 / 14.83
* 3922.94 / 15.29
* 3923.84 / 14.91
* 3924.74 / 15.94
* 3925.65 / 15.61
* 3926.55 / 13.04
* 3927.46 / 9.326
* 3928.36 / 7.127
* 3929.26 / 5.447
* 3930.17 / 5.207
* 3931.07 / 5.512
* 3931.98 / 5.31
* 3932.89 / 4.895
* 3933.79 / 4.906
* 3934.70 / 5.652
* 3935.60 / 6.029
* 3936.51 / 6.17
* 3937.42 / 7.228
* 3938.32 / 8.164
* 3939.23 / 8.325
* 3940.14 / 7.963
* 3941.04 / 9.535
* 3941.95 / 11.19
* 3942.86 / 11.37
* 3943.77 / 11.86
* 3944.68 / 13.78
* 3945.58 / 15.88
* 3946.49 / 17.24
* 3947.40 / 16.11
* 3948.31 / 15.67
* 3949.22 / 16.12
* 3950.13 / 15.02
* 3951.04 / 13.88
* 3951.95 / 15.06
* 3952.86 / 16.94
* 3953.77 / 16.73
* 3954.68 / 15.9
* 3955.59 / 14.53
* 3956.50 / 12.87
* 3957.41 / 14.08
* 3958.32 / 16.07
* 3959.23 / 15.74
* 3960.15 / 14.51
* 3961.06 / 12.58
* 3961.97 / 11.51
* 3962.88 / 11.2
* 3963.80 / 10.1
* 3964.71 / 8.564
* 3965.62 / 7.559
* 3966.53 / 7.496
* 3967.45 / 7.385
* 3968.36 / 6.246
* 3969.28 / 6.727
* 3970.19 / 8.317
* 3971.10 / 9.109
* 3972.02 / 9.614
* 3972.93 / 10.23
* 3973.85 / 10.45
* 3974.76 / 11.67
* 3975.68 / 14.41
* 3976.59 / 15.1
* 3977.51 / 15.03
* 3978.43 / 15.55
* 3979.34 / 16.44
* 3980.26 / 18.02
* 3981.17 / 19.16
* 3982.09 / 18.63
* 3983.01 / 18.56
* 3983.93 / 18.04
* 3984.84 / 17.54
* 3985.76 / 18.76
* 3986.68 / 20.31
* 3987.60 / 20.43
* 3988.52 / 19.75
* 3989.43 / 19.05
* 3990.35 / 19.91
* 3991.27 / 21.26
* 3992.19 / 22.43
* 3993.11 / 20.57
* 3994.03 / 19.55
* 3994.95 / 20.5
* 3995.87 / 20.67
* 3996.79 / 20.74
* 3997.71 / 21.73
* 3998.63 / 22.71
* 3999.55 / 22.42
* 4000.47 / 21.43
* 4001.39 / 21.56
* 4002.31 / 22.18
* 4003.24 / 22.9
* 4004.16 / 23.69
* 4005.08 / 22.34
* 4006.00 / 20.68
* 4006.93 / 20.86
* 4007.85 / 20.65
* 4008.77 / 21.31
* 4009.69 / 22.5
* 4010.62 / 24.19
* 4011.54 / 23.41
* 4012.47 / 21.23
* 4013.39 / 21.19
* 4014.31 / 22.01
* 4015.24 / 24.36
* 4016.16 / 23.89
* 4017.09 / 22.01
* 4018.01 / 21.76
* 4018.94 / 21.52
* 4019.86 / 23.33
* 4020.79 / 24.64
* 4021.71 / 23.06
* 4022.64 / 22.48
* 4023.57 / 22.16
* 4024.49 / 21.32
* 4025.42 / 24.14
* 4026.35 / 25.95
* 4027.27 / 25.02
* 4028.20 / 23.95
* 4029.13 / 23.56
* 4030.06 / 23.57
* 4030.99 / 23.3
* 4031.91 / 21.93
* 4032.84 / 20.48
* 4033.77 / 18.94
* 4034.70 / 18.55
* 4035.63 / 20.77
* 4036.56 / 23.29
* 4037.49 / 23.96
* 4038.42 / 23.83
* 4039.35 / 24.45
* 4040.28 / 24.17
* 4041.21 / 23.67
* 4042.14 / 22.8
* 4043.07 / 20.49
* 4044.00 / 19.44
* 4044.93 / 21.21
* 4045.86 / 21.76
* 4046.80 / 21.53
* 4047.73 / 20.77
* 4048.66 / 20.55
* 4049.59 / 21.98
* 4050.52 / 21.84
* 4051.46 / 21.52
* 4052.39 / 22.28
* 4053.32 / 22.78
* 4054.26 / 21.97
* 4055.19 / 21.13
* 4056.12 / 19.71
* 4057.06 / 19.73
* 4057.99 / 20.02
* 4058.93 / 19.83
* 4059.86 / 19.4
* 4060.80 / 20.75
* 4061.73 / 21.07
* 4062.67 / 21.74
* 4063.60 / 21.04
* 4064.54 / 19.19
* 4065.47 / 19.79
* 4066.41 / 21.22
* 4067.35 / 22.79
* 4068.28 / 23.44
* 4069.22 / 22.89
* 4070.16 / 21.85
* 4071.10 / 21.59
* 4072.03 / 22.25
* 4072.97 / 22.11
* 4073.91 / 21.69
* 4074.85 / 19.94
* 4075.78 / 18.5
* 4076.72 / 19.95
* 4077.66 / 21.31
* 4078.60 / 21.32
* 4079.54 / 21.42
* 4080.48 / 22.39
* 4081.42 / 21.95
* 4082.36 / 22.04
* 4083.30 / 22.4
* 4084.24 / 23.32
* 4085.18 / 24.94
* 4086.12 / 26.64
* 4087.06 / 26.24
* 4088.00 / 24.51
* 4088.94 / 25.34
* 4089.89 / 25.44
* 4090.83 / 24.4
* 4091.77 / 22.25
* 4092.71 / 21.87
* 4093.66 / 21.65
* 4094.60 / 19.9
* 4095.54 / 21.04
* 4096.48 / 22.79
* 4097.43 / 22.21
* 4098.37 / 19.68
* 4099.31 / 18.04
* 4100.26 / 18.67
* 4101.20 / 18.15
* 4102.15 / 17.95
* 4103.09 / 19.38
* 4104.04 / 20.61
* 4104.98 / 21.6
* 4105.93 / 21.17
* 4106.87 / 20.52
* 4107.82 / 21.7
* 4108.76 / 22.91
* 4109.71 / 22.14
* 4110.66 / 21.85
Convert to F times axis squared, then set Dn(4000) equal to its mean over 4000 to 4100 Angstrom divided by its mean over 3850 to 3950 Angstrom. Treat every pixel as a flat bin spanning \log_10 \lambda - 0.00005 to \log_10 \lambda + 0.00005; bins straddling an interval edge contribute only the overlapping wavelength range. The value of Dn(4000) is 1.95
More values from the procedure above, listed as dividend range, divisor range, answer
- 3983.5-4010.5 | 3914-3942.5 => 2.11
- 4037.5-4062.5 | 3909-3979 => 1.91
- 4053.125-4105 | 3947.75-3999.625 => 1.47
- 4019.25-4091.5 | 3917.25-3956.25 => 2.00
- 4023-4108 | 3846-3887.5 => 2.00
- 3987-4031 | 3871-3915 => 1.78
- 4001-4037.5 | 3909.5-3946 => 2.10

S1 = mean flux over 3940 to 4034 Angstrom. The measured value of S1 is 17.8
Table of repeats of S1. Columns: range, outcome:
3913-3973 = 11.6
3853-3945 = 12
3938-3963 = 13.6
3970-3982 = 13.6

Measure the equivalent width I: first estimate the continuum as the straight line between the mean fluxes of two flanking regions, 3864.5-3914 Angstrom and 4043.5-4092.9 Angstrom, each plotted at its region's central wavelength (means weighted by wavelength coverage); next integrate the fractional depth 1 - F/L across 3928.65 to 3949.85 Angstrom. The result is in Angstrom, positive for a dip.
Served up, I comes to 8.2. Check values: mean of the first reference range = 13.1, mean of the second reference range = 21.8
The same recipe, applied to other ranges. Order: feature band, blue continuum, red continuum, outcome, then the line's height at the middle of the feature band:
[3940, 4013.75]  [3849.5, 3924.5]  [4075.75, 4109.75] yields 2.58 Angstrom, 16.8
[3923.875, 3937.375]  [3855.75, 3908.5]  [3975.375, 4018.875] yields 6.64 Angstrom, 16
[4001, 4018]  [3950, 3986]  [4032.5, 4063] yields -4.59 Angstrom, 17.5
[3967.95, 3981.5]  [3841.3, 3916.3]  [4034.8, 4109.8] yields 3.82 Angstrom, 17.2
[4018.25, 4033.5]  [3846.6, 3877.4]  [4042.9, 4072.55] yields -2.58 Angstrom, 19.7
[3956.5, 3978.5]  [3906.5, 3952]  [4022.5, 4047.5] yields 6.31 Angstrom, 15.7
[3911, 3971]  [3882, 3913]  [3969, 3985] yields 8.80 Angstrom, 13.8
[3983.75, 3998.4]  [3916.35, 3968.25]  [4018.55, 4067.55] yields -3.11 Angstrom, 16.6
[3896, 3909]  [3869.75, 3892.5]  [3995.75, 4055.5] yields -0.69 Angstrom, 13.5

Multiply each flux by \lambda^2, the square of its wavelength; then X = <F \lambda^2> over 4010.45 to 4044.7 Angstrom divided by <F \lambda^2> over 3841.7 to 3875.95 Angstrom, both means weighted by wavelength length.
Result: 2.02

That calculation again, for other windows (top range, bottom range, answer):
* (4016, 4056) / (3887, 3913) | 1.71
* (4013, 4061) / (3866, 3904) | 1.87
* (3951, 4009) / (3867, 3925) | 1.29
